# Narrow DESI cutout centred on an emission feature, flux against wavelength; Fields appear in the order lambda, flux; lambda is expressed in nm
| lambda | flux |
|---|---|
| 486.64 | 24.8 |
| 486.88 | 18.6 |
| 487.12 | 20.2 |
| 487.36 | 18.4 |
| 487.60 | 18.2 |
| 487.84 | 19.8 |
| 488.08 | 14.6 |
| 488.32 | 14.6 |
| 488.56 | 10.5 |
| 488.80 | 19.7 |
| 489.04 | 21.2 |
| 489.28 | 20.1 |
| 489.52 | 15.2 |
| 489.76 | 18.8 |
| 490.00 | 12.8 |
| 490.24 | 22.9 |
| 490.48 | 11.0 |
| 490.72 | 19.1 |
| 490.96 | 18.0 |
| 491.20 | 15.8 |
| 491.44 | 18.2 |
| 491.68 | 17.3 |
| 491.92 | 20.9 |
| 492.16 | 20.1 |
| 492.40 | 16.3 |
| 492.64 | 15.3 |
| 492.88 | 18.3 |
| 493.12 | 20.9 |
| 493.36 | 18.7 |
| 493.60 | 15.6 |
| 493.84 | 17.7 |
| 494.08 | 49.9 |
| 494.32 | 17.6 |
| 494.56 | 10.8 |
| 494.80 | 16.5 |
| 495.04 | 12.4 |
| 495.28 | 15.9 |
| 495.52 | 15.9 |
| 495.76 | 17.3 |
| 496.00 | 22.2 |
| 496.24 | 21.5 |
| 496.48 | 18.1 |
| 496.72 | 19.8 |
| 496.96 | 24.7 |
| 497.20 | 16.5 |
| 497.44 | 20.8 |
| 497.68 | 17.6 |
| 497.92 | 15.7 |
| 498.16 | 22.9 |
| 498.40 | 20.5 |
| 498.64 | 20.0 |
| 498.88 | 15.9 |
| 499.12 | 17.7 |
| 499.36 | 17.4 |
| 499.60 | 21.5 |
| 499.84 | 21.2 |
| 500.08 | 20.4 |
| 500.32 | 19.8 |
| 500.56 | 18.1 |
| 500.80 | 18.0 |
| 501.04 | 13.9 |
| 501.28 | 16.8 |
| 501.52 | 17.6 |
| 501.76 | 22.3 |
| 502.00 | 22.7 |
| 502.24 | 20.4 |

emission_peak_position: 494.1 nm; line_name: H-gamma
